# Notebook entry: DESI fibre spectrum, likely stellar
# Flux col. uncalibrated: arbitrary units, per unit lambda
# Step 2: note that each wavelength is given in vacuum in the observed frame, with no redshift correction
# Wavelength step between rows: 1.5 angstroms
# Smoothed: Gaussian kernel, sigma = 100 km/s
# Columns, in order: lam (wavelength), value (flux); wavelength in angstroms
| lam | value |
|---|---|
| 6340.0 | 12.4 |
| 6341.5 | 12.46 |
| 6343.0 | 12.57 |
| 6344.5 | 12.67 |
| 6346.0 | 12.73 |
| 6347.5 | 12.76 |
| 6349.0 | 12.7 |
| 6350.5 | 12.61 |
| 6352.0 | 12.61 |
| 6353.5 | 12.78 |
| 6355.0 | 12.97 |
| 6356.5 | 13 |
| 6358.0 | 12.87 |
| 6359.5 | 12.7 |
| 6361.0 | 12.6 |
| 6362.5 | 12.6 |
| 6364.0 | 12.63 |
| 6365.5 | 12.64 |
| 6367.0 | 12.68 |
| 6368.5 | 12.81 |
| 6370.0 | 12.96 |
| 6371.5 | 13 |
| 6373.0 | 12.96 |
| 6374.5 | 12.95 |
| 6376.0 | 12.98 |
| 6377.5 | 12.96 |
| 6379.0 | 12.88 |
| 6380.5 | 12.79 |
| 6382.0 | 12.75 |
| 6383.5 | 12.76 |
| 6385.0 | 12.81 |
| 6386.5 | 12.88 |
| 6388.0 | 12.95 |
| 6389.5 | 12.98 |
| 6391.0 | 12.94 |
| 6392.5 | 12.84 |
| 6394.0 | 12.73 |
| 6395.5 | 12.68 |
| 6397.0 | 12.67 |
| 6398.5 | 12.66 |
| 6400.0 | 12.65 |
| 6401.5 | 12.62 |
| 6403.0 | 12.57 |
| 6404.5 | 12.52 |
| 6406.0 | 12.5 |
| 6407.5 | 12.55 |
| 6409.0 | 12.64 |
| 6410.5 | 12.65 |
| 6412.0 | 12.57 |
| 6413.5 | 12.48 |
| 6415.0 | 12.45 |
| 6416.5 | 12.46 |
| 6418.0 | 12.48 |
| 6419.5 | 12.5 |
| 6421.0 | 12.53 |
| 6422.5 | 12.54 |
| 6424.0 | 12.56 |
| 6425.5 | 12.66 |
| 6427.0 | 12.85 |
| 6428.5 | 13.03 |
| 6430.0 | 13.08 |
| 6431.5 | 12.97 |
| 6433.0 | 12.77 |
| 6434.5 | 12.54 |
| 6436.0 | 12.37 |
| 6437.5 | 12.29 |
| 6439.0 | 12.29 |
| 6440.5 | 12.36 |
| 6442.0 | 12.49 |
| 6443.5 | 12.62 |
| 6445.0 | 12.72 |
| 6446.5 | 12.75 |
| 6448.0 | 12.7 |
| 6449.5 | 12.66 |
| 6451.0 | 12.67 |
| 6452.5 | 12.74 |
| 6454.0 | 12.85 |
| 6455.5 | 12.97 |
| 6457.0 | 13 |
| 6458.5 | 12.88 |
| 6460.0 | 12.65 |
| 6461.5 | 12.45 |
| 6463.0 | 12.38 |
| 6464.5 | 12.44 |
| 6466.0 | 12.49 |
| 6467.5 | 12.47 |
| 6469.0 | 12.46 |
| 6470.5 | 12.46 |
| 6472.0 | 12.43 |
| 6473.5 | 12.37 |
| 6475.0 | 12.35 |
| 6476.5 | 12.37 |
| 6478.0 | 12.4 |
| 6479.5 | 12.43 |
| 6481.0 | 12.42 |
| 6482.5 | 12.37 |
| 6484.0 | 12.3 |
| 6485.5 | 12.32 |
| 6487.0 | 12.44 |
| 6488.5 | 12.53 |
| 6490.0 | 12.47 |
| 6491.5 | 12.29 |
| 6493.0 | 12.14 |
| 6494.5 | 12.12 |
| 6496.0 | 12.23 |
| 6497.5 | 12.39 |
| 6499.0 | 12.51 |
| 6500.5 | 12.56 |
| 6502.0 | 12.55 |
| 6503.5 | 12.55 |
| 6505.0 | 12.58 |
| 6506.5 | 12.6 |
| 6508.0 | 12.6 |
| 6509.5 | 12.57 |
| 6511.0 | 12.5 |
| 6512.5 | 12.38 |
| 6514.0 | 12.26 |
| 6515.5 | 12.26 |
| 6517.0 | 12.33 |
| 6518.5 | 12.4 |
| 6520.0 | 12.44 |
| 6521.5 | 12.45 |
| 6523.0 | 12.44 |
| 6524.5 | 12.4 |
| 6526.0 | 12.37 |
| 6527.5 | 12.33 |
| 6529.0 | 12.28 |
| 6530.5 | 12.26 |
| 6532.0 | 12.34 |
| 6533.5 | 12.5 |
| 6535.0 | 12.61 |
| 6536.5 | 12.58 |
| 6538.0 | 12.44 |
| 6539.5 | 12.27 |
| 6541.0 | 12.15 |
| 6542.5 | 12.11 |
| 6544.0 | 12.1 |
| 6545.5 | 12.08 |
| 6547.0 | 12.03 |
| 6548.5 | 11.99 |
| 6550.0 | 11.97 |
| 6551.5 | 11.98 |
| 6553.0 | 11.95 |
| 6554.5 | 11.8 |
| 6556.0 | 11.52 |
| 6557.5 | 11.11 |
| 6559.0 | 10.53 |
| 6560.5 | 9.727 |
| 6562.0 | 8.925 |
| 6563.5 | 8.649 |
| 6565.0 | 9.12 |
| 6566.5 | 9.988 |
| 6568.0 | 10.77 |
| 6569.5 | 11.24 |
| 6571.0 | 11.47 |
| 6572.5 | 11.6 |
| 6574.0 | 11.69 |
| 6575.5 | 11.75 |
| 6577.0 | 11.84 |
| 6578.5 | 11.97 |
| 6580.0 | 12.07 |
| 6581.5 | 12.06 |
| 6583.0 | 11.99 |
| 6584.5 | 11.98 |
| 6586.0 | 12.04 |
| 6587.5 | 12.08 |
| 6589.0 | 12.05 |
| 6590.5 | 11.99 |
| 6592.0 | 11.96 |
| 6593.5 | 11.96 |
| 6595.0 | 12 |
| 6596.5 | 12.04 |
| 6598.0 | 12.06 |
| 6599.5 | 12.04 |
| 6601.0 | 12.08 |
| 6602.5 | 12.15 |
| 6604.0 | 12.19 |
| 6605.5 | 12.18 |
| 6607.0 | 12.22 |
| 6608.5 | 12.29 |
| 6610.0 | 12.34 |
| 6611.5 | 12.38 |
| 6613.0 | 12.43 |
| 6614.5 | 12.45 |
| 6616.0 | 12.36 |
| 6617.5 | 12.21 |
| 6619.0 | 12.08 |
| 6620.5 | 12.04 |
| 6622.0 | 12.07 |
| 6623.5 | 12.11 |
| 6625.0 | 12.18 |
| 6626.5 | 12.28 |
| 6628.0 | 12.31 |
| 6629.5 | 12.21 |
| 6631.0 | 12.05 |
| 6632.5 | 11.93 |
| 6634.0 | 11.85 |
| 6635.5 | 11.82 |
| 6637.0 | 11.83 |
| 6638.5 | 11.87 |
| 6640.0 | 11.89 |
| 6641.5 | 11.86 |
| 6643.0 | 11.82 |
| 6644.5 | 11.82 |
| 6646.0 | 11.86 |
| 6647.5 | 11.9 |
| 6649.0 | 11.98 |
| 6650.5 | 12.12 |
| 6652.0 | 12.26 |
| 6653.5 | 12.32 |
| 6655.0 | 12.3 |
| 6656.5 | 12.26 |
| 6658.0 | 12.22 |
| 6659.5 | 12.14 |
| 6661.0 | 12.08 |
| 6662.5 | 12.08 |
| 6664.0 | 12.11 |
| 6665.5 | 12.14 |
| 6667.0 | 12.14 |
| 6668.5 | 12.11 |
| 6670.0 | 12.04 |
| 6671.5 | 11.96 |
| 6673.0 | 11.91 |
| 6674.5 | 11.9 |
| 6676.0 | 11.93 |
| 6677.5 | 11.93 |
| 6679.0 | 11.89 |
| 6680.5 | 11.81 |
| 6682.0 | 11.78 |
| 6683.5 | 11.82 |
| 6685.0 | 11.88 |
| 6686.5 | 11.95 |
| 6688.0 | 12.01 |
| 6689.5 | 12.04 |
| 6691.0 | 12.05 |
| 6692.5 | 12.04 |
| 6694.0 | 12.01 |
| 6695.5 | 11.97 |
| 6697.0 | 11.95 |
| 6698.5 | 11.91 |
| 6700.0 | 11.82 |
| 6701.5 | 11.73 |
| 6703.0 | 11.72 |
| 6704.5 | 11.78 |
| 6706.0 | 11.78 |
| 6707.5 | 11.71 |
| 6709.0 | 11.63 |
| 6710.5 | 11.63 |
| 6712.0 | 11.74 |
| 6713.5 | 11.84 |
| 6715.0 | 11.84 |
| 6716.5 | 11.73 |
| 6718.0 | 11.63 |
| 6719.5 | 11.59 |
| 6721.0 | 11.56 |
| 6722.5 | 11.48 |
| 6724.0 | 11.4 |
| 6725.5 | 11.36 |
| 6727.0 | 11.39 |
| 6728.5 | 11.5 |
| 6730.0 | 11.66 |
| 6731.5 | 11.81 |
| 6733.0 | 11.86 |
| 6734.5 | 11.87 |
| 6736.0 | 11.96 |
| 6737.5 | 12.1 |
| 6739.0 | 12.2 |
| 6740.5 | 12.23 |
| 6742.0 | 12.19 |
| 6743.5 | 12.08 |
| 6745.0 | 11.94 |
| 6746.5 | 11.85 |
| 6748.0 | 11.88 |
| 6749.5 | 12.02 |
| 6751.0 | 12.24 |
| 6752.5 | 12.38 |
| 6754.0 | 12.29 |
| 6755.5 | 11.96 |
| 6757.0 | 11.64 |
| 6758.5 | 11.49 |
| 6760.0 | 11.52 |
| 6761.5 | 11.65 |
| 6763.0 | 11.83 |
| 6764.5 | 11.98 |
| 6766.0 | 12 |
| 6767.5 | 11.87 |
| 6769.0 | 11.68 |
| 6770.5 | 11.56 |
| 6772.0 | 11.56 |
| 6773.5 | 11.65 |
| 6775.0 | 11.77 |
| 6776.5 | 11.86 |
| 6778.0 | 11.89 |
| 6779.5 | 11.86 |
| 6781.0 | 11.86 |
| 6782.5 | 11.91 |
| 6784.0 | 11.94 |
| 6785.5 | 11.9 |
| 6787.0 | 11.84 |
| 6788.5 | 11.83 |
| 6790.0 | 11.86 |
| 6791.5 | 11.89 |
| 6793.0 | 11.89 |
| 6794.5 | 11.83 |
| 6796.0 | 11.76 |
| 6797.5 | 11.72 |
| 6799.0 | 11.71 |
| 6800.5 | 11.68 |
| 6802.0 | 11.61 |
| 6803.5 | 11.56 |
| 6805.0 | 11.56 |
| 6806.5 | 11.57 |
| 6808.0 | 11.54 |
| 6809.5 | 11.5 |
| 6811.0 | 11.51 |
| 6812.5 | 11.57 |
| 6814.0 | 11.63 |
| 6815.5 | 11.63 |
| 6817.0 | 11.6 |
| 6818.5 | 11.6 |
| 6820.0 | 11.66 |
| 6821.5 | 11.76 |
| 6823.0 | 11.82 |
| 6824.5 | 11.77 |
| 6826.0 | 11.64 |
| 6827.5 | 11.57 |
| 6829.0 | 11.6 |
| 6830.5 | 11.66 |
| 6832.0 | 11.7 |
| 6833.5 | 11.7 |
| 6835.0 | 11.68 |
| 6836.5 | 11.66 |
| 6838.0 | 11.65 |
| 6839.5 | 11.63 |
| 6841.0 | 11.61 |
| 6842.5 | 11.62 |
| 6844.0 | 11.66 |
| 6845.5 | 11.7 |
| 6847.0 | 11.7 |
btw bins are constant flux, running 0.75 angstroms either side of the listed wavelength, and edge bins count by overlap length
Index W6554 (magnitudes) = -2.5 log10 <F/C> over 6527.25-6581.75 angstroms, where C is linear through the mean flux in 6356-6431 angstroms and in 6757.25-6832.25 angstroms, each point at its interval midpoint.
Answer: 0.07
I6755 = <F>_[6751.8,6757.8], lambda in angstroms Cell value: 12.1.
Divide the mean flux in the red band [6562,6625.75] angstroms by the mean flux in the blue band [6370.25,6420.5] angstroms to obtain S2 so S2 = 0.93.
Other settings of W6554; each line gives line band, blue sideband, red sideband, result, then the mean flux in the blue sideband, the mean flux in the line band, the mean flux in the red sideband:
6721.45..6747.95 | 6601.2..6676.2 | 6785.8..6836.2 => 0.00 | 12.1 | 11.8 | 11.7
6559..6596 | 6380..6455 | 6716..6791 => 0.09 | 12.7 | 11.3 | 11.8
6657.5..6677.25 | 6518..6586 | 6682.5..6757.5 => -0.02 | 11.7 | 12.1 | 11.9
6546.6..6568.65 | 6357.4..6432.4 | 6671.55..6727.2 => 0.14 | 12.7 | 10.8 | 11.8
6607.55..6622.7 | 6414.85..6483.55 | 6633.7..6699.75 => -0.01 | 12.6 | 12.3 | 12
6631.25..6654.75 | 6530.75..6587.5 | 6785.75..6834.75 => -0.03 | 11.6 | 12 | 11.7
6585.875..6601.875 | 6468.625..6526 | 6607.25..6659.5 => 0.02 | 12.4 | 12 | 12.1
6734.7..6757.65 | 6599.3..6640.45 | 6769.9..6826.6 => -0.02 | 12.1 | 12.1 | 11.7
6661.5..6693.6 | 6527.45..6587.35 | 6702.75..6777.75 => -0.02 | 11.6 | 12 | 11.8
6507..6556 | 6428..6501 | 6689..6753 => 0.01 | 12.5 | 12.3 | 11.8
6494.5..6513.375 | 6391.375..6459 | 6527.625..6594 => -0.04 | 12.6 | 12.5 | 11.6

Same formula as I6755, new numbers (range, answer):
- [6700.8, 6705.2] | 11.7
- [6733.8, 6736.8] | 11.9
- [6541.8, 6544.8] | 12.1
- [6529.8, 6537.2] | 12.5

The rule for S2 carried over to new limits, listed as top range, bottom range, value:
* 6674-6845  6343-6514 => 0.93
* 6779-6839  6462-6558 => 0.95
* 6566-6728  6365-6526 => 0.95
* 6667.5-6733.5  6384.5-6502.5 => 0.94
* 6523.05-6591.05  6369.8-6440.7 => 0.92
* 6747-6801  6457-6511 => 0.95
